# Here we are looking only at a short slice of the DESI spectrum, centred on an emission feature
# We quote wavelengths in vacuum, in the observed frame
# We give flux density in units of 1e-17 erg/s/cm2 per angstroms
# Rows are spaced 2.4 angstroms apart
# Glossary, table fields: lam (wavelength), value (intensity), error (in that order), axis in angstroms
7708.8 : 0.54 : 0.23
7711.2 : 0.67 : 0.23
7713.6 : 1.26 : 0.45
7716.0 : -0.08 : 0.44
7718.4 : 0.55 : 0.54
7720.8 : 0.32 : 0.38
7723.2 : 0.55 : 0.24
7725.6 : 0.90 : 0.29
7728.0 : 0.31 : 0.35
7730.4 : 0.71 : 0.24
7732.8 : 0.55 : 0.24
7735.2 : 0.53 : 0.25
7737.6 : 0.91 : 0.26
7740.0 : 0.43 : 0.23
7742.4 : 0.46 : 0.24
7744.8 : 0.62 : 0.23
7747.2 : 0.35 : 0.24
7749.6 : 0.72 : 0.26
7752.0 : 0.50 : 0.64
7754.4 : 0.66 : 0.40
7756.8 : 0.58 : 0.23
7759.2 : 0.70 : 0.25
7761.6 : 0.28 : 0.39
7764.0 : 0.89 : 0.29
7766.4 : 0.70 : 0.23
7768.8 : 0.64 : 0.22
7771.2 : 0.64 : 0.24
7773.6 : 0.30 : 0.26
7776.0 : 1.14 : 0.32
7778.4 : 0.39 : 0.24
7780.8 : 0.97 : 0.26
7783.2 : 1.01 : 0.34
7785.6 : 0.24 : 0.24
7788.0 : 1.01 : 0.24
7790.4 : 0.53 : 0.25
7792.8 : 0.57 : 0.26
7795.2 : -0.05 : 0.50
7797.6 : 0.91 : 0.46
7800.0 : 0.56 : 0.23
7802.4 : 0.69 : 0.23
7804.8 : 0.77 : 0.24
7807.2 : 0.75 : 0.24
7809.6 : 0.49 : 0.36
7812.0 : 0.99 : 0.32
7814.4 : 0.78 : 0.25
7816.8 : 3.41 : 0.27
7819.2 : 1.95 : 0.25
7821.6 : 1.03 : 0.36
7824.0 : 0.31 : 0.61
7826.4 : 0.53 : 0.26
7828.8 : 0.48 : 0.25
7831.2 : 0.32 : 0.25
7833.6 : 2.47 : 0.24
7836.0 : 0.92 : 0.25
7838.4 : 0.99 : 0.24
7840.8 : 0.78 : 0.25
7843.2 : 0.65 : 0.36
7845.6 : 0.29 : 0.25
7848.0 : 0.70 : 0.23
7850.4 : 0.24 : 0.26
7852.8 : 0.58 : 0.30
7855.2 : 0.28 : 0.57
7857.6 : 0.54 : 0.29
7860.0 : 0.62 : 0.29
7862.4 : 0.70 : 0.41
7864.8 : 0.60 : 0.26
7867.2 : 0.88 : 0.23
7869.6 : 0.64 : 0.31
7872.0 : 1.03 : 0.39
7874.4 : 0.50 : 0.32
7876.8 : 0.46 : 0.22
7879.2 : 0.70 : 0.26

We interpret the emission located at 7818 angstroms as [S II]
